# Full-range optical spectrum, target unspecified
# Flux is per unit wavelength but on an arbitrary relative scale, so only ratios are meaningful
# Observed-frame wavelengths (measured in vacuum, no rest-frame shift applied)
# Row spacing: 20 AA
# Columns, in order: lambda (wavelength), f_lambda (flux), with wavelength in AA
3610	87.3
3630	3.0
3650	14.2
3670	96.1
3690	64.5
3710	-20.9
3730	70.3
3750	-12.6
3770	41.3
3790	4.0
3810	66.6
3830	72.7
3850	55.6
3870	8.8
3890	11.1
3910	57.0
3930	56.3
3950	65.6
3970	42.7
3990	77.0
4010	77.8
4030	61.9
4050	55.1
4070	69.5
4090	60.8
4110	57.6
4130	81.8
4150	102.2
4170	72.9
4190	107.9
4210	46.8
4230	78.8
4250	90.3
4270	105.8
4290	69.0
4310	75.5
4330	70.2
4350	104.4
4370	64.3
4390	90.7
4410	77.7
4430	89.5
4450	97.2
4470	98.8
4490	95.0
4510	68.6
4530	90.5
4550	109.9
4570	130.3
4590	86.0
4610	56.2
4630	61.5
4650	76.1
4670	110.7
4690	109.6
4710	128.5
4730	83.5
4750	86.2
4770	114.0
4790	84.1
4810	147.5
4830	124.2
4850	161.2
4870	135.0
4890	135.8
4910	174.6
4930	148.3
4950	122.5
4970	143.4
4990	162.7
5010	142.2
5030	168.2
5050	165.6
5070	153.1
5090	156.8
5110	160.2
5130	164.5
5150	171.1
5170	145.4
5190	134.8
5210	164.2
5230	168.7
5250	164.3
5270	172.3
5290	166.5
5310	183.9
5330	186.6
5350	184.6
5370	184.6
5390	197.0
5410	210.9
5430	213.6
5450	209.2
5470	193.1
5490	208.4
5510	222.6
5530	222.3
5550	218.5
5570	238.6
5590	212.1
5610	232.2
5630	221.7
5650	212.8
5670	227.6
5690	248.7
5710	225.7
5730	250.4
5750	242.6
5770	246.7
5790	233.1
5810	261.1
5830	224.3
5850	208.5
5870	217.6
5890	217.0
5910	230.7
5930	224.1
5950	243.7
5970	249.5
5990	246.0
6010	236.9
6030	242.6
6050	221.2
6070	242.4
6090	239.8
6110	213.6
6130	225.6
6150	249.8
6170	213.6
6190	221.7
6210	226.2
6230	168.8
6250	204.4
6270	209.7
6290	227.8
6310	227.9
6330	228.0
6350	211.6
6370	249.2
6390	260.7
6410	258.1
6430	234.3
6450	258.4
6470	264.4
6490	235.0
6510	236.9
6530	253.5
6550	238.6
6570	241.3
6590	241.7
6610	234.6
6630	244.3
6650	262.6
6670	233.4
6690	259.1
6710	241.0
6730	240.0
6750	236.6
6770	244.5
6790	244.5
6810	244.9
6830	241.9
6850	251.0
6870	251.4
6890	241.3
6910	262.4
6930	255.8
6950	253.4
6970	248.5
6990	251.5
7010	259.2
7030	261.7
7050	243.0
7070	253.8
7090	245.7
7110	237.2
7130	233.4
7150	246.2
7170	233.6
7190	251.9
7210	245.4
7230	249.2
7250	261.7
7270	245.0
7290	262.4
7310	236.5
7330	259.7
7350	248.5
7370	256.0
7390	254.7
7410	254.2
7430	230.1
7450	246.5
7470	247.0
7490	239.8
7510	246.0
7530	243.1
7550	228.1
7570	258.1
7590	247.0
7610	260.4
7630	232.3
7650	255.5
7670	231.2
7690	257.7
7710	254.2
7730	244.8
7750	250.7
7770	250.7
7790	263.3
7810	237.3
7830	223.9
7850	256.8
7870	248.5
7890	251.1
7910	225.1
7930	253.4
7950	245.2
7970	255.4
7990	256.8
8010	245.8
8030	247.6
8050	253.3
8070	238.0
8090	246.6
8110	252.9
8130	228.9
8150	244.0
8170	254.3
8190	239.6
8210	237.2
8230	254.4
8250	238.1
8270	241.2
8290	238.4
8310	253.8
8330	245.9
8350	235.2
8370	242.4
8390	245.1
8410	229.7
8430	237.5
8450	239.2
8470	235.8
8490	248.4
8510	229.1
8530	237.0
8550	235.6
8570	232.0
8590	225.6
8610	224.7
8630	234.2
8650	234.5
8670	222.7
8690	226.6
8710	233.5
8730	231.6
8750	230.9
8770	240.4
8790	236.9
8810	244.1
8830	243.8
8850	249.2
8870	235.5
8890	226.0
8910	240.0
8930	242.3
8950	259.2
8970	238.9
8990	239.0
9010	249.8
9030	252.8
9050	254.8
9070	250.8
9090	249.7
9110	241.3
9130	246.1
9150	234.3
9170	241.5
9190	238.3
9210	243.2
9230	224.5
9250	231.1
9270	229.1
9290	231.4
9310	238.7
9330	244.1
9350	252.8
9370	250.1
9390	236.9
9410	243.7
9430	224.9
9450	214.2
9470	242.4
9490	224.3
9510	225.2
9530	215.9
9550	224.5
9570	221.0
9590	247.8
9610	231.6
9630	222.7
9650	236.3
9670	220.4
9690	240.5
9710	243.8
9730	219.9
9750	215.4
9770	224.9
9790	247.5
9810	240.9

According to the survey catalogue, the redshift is 0.205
